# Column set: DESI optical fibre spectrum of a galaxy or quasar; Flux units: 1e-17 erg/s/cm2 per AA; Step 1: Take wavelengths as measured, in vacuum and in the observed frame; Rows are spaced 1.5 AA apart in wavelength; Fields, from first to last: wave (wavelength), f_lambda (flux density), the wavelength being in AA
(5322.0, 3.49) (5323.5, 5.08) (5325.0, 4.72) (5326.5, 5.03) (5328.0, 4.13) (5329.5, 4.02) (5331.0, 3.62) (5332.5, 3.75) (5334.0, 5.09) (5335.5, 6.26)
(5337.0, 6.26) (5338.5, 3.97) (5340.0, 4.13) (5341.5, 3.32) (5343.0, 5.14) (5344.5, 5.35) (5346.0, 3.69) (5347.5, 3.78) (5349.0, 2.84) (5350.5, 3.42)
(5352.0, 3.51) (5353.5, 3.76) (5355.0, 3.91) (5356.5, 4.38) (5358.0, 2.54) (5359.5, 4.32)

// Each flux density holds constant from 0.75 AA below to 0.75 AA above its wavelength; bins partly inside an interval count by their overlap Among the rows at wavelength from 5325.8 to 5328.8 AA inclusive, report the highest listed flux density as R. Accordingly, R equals 5.03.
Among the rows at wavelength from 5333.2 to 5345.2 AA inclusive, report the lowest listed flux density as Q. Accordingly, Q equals 3.32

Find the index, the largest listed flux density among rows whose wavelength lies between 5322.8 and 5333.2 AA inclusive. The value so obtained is 5.08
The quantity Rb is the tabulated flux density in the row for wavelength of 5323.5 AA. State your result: 5.08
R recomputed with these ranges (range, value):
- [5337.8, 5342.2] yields 4.13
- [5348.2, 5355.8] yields 3.91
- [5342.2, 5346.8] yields 5.35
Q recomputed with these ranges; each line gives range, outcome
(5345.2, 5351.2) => 2.84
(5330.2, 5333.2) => 3.62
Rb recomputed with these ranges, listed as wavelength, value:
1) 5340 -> 4.13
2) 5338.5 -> 3.97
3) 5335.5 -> 6.26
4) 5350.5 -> 3.42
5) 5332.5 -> 3.75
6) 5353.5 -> 3.76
